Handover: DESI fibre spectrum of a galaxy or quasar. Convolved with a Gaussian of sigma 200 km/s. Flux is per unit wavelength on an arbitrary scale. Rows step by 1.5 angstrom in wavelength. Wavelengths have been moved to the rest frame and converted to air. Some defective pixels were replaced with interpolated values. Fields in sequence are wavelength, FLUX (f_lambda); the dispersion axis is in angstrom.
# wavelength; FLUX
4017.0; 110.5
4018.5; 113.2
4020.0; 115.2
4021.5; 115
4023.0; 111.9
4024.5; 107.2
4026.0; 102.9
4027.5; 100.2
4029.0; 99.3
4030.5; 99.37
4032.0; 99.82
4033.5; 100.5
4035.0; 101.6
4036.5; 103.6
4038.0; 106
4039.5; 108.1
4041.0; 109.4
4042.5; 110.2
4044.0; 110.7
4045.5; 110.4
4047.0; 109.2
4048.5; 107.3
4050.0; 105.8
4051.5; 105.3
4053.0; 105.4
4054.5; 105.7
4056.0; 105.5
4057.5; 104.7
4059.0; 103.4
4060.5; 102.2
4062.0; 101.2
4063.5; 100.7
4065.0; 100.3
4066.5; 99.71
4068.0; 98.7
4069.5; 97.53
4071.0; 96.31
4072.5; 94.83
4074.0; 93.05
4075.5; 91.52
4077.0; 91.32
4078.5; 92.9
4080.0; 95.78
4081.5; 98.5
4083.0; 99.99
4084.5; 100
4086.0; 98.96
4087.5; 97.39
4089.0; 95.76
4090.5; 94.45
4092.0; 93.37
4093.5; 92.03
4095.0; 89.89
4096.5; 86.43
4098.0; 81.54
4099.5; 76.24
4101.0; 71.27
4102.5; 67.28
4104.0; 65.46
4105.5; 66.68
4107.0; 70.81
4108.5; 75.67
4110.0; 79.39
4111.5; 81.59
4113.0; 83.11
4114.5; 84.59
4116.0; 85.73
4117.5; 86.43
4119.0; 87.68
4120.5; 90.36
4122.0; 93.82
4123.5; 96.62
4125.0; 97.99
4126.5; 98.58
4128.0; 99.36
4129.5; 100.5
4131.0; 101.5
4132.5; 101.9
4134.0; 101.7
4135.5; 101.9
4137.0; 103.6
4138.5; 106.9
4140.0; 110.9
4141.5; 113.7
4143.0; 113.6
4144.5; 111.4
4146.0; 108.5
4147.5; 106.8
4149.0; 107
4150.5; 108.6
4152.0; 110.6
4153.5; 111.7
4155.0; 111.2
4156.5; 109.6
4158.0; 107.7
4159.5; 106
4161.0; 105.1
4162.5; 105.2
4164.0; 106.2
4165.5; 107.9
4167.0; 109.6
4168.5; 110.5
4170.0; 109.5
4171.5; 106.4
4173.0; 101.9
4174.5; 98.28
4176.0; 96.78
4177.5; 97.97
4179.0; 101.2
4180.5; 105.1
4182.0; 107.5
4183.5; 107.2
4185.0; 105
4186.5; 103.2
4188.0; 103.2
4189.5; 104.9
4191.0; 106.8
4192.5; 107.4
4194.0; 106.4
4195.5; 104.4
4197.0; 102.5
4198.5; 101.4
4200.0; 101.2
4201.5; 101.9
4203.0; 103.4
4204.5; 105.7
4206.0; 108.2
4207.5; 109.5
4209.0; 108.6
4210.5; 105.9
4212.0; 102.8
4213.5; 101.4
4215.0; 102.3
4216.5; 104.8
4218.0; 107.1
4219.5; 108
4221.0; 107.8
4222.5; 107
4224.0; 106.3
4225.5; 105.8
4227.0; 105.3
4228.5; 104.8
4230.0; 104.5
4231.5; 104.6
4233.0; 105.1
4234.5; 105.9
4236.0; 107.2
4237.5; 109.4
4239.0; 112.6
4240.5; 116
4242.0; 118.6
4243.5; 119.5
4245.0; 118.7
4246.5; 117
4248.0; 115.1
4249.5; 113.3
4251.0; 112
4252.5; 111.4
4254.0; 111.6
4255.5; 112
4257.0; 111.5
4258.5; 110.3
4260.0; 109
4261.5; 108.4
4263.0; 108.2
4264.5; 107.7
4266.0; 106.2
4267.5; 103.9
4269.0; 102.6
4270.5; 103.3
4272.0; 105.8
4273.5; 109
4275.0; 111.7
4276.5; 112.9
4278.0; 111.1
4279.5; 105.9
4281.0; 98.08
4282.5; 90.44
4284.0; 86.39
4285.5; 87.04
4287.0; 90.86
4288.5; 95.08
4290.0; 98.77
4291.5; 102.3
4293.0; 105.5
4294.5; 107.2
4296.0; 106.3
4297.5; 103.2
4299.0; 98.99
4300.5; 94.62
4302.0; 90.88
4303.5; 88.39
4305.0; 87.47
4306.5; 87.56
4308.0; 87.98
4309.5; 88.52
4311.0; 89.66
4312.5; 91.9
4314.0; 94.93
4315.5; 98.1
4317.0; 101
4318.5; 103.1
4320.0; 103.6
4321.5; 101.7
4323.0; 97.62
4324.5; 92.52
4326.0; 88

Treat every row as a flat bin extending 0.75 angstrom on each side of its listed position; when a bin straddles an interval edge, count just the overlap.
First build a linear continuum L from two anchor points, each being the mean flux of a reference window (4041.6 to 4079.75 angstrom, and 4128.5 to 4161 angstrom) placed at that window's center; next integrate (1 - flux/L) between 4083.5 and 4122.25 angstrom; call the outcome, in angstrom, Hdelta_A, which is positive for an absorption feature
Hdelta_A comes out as 7.43 angstrom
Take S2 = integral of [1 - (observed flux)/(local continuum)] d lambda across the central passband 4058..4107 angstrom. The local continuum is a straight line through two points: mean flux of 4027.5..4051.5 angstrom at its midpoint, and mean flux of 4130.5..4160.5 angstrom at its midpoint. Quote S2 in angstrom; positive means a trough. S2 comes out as 6.8 angstrom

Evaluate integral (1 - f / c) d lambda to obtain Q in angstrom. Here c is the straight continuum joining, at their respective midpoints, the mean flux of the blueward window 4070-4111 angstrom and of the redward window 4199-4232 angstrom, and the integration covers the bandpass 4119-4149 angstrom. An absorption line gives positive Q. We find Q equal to -3.0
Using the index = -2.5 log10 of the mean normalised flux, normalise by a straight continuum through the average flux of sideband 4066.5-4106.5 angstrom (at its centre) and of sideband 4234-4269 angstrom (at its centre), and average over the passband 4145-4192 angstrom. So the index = -0.06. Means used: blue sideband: 89.6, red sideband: 111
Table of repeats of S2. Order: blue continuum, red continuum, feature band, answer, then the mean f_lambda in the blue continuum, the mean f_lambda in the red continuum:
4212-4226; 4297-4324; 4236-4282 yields -4.3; 105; 94.9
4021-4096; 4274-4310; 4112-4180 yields -1.8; 101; 97.5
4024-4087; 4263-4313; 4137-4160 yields -2.0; 102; 98.9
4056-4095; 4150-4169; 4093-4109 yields 3.9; 97.4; 108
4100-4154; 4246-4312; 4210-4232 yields -1.3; 94.4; 102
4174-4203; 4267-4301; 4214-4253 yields -2.7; 103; 101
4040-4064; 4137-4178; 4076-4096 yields 2.1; 106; 107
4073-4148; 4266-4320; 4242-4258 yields -2.8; 92.6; 98.5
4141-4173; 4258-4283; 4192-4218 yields 0.7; 109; 106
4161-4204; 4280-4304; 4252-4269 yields -1.7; 104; 96.7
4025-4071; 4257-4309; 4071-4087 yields 1.2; 104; 101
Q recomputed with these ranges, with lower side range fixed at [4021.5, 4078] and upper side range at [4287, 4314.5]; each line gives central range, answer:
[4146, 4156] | -0.9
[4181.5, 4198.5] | -1.1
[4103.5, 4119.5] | 3.5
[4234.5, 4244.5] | -1.7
